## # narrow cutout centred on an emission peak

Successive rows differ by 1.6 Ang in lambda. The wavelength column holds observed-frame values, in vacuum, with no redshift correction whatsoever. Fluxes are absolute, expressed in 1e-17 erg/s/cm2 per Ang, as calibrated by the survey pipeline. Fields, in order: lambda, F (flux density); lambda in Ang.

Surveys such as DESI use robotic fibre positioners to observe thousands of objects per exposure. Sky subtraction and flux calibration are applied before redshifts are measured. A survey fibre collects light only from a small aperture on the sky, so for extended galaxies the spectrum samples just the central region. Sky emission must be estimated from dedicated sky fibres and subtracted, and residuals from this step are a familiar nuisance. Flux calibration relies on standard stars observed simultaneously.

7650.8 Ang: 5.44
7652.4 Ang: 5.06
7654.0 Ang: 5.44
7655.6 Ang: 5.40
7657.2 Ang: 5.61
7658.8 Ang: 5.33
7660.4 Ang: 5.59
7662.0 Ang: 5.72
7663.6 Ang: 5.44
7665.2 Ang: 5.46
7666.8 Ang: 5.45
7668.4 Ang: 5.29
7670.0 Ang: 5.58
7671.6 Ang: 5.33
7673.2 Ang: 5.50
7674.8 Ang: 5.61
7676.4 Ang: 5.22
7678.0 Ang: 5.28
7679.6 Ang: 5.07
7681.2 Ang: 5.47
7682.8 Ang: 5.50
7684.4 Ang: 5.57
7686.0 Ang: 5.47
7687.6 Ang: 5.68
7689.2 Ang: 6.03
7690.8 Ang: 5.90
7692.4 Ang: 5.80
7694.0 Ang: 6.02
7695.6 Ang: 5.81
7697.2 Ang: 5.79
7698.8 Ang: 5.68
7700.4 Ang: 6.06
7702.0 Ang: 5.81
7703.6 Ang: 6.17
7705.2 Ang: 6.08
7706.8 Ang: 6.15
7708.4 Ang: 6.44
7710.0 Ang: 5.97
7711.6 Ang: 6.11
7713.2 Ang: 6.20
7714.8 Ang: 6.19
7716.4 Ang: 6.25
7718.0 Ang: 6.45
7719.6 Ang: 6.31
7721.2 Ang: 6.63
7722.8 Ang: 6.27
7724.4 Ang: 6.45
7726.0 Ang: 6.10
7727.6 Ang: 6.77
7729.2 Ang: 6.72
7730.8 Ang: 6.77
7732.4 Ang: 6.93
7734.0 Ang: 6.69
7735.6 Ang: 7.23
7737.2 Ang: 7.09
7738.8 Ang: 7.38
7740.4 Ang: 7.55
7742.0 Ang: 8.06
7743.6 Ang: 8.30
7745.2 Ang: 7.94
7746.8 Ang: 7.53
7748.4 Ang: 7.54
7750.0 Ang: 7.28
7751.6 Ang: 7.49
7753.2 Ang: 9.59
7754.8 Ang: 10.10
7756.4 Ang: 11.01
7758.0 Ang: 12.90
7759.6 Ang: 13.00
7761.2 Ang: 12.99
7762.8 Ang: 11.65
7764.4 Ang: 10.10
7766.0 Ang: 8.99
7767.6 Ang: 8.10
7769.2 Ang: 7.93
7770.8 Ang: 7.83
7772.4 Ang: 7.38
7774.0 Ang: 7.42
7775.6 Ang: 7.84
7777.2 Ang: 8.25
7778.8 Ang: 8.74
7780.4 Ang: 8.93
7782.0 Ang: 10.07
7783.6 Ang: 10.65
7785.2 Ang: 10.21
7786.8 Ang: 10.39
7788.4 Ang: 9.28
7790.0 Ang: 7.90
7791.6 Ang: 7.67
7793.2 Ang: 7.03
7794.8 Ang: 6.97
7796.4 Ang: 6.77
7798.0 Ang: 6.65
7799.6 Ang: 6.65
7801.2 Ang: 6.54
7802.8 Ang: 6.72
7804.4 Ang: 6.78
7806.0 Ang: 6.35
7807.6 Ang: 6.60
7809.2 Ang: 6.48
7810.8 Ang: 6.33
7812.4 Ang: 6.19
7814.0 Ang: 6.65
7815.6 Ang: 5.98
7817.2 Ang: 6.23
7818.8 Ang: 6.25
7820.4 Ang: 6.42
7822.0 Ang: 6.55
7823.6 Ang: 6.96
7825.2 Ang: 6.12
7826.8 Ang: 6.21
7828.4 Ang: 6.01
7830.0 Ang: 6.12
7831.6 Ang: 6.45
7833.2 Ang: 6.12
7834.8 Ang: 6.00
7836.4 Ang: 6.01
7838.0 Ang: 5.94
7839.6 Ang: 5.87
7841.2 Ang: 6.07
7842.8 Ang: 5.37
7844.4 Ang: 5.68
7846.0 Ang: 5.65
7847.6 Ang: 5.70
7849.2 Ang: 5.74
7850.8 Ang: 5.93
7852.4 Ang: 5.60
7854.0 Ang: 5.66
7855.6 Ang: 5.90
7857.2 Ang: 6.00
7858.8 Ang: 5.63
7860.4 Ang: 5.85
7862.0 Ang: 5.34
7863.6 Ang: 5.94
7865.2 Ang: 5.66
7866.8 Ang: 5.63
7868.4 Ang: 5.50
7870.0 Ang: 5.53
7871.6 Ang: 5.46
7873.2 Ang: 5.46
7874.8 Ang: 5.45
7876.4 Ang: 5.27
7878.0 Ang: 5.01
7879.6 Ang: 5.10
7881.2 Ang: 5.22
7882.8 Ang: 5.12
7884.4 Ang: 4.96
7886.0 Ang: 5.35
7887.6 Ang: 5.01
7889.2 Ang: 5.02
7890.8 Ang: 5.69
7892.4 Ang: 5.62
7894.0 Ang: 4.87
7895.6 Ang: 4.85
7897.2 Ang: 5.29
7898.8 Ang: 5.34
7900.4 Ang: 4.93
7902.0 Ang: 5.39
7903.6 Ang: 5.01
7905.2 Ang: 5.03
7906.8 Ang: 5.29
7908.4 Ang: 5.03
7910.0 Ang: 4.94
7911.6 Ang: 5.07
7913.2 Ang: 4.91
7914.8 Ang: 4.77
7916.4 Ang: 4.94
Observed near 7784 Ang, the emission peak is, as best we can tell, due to [N II]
